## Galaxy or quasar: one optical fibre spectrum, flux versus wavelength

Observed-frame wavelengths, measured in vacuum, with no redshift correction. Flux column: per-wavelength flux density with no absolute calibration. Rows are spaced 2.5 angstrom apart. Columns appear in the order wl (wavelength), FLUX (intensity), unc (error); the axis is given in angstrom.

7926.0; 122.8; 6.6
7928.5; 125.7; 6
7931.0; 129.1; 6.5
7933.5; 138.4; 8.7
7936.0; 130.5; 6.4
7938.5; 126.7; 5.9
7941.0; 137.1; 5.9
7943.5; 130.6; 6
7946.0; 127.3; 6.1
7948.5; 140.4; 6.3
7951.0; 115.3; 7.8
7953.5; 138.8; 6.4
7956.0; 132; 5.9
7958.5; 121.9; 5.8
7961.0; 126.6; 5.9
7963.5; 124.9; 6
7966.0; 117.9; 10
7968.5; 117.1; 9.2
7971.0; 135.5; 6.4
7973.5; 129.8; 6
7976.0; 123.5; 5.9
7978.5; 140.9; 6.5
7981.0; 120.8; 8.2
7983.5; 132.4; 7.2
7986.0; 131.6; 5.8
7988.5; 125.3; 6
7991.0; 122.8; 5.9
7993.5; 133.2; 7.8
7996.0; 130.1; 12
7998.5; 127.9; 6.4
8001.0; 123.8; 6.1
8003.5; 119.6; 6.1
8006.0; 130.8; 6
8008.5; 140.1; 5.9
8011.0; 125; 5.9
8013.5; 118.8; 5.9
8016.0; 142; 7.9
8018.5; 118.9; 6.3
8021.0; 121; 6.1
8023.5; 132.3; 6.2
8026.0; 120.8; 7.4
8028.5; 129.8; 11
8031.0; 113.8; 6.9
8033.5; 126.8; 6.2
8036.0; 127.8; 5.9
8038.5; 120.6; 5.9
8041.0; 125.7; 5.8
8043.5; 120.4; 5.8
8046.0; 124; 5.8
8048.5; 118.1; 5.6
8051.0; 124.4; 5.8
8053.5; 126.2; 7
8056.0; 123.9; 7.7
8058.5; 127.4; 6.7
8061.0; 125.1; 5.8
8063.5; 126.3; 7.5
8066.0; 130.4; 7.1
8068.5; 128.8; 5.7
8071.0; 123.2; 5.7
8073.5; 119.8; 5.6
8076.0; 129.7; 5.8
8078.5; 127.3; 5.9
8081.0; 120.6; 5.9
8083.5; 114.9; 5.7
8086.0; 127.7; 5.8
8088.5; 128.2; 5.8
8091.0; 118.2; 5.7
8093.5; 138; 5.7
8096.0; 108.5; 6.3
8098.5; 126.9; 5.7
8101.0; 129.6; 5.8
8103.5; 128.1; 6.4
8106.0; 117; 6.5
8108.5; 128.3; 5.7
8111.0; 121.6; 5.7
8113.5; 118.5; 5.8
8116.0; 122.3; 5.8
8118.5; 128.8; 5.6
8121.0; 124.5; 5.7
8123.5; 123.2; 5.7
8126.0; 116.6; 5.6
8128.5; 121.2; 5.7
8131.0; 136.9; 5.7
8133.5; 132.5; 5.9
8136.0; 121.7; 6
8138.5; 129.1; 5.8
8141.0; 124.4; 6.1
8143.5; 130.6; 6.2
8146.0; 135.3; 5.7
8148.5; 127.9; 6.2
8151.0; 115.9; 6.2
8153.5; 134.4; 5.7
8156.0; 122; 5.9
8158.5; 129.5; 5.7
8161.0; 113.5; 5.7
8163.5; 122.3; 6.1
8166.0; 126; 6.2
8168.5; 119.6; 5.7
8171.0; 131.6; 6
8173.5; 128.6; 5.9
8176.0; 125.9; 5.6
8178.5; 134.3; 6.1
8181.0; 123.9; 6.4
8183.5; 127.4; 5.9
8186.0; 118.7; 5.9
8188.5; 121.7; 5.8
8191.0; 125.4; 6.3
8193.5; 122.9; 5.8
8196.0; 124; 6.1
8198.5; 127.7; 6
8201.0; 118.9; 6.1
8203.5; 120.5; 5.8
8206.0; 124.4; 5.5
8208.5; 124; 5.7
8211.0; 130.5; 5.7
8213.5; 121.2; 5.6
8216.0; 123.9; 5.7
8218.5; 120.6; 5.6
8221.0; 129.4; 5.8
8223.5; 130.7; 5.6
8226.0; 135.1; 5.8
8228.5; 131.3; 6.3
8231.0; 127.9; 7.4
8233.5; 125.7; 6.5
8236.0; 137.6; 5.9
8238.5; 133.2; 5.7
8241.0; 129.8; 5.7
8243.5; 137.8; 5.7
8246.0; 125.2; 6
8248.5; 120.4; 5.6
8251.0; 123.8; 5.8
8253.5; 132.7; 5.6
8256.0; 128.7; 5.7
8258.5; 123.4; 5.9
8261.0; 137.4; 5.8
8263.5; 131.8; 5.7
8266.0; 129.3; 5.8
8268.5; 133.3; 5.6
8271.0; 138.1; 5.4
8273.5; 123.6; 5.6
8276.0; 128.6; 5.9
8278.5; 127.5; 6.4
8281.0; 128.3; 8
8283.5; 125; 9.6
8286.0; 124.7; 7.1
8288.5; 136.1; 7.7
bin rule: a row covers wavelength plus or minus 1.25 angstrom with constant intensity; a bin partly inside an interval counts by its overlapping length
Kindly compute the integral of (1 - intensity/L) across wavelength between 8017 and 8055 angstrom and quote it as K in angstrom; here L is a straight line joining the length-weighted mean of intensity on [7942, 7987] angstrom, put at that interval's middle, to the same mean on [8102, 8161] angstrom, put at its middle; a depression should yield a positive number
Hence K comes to 1.1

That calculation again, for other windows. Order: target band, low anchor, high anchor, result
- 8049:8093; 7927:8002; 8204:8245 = 1.3 angstrom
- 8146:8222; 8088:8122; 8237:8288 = 1.2 angstrom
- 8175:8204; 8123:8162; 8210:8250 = 0.7 angstrom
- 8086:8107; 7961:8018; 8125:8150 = 0.5 angstrom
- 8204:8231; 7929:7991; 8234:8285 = 0.5 angstrom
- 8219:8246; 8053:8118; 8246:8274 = -0.6 angstrom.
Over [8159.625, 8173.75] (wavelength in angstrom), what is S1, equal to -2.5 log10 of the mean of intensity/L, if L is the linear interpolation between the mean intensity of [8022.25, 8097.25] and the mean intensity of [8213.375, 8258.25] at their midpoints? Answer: 0.03 mag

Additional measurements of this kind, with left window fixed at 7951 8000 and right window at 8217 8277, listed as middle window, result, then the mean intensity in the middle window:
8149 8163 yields 0.05 mag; 123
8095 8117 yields 0.05 mag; 122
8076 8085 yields 0.05 mag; 122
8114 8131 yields 0.04 mag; 124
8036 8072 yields 0.03 mag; 125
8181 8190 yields 0.06 mag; 123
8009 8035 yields 0.02 mag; 125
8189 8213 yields 0.05 mag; 124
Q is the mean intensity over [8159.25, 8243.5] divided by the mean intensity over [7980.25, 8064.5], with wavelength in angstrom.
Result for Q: 1.0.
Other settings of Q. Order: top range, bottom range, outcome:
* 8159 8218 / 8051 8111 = 0.99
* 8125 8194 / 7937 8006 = 0.98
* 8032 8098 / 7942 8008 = 0.97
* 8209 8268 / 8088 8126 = 1.04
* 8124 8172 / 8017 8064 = 1.01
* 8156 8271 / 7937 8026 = 0.99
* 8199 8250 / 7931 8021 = 0.99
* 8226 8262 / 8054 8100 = 1.04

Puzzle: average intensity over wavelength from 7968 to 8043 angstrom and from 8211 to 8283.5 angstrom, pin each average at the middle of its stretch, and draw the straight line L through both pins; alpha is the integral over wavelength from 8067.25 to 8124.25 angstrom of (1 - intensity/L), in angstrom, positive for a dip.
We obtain 1.65 angstrom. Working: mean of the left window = 127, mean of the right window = 129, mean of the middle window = 124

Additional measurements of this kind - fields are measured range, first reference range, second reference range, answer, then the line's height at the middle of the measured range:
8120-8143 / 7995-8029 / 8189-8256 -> 0.2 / 127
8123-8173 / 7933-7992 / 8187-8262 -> 0.7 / 128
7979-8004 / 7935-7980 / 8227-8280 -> 0.3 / 129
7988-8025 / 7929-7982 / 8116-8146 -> 0.2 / 128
